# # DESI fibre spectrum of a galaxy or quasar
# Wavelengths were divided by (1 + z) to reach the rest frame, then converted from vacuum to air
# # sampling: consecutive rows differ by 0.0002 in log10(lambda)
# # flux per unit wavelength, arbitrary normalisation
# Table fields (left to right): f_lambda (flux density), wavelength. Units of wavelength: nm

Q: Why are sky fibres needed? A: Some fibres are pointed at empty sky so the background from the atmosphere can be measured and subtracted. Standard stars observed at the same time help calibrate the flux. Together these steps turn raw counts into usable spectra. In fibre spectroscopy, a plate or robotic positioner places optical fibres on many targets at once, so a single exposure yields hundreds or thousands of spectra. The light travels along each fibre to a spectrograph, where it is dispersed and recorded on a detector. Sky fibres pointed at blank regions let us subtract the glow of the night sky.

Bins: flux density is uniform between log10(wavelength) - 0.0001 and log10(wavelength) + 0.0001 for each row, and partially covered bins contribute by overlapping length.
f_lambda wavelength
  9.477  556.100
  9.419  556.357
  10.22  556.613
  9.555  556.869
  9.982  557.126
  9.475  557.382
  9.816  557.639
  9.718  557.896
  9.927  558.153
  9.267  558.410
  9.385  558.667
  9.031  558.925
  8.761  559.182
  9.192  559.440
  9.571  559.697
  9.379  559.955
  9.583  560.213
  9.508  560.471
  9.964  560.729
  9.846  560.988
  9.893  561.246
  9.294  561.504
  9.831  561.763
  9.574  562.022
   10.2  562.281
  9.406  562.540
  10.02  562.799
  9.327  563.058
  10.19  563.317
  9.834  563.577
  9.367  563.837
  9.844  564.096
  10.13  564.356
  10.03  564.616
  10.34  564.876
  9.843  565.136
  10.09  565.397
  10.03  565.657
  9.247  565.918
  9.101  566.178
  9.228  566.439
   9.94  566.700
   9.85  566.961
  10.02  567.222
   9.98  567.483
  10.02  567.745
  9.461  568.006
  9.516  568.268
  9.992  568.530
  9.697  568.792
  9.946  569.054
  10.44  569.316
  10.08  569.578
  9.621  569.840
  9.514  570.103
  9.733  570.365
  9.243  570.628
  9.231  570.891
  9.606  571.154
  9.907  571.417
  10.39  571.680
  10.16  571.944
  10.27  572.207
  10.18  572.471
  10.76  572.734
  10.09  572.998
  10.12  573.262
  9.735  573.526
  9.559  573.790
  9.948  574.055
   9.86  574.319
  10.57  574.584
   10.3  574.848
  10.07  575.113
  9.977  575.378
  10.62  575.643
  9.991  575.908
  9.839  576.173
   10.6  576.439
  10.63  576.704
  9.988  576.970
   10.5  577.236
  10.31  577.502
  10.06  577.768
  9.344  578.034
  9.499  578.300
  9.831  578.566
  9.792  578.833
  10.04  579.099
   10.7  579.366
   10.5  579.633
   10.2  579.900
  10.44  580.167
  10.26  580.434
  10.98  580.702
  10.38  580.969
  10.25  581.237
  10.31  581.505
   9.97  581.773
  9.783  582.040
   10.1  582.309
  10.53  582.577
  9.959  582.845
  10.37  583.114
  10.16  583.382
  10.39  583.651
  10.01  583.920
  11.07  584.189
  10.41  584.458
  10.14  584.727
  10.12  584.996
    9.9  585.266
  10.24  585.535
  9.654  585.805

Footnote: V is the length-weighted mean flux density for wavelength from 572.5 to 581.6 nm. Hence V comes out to 10.2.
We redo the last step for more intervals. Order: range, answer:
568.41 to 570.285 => 9.9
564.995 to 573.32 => 9.85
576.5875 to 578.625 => 10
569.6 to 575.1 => 9.95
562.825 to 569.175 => 9.8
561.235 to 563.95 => 9.71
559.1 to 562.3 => 9.57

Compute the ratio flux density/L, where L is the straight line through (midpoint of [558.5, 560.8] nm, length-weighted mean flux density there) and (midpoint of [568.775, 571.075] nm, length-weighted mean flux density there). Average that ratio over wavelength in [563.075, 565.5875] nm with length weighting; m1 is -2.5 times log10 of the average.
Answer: -0.046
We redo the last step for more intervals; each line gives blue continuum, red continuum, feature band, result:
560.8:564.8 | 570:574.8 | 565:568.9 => 0.01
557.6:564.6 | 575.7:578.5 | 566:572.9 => 0.00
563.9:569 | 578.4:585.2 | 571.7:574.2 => -0.01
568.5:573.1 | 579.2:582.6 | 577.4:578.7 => 0.05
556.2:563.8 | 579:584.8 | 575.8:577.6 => -0.01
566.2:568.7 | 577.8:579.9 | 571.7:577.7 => -0.03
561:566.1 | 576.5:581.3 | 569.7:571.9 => 0.04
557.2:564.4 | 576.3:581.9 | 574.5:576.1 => -0.02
